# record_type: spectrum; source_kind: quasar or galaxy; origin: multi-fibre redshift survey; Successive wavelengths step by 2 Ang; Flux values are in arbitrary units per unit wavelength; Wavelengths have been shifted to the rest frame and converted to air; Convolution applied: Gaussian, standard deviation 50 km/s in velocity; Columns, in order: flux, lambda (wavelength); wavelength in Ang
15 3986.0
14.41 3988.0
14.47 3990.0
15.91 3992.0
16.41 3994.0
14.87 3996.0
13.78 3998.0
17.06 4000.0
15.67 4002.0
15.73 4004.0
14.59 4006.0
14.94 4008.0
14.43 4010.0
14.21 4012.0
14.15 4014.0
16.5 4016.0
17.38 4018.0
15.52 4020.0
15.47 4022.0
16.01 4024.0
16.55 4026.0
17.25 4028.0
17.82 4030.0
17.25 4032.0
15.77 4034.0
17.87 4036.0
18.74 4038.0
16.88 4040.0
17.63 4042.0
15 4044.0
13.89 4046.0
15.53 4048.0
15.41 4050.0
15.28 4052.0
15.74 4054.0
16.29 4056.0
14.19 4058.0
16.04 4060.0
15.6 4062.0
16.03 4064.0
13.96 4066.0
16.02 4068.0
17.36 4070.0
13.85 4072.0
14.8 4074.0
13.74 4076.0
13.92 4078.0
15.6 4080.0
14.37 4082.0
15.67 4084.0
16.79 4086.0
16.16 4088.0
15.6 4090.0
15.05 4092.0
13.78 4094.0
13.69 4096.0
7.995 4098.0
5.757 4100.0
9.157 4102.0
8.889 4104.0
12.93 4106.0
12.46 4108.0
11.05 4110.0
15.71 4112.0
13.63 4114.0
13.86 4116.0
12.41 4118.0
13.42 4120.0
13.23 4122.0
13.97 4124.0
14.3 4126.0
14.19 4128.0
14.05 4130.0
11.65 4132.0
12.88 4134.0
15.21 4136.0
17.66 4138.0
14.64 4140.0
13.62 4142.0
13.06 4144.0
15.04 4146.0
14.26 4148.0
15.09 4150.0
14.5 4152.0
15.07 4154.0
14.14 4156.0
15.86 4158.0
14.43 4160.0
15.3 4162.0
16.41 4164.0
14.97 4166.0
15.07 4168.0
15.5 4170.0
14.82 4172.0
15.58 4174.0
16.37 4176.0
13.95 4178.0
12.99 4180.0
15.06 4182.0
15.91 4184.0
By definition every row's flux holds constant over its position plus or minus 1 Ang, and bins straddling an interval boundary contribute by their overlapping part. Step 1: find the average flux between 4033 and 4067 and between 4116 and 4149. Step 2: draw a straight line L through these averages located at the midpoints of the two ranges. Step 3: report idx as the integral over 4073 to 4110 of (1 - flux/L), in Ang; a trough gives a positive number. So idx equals 4.6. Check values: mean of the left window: 15.9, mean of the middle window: 13.1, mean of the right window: 14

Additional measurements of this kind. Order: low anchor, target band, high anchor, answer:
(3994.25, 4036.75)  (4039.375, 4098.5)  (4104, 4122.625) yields -3.5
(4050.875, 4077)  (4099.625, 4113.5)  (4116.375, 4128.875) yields 2.8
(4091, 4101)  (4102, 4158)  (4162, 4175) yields -2.1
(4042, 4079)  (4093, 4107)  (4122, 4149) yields 4.2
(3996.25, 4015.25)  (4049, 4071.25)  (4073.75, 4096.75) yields -1.0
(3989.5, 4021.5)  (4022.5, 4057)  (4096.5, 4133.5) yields -4.8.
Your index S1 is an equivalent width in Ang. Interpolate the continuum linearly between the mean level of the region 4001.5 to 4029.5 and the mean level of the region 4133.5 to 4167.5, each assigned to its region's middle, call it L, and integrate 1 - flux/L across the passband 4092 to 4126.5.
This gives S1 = 6.7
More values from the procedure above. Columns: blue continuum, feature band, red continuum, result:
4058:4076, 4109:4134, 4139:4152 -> 2.00 Ang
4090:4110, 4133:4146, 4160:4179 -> -0.95 Ang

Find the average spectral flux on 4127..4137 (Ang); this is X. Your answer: 13.6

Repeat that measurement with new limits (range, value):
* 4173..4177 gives 16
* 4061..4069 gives 15.4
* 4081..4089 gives 15.7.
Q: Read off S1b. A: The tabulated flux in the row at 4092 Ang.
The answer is 15.05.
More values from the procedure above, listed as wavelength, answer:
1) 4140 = 14.64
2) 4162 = 15.3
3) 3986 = 15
